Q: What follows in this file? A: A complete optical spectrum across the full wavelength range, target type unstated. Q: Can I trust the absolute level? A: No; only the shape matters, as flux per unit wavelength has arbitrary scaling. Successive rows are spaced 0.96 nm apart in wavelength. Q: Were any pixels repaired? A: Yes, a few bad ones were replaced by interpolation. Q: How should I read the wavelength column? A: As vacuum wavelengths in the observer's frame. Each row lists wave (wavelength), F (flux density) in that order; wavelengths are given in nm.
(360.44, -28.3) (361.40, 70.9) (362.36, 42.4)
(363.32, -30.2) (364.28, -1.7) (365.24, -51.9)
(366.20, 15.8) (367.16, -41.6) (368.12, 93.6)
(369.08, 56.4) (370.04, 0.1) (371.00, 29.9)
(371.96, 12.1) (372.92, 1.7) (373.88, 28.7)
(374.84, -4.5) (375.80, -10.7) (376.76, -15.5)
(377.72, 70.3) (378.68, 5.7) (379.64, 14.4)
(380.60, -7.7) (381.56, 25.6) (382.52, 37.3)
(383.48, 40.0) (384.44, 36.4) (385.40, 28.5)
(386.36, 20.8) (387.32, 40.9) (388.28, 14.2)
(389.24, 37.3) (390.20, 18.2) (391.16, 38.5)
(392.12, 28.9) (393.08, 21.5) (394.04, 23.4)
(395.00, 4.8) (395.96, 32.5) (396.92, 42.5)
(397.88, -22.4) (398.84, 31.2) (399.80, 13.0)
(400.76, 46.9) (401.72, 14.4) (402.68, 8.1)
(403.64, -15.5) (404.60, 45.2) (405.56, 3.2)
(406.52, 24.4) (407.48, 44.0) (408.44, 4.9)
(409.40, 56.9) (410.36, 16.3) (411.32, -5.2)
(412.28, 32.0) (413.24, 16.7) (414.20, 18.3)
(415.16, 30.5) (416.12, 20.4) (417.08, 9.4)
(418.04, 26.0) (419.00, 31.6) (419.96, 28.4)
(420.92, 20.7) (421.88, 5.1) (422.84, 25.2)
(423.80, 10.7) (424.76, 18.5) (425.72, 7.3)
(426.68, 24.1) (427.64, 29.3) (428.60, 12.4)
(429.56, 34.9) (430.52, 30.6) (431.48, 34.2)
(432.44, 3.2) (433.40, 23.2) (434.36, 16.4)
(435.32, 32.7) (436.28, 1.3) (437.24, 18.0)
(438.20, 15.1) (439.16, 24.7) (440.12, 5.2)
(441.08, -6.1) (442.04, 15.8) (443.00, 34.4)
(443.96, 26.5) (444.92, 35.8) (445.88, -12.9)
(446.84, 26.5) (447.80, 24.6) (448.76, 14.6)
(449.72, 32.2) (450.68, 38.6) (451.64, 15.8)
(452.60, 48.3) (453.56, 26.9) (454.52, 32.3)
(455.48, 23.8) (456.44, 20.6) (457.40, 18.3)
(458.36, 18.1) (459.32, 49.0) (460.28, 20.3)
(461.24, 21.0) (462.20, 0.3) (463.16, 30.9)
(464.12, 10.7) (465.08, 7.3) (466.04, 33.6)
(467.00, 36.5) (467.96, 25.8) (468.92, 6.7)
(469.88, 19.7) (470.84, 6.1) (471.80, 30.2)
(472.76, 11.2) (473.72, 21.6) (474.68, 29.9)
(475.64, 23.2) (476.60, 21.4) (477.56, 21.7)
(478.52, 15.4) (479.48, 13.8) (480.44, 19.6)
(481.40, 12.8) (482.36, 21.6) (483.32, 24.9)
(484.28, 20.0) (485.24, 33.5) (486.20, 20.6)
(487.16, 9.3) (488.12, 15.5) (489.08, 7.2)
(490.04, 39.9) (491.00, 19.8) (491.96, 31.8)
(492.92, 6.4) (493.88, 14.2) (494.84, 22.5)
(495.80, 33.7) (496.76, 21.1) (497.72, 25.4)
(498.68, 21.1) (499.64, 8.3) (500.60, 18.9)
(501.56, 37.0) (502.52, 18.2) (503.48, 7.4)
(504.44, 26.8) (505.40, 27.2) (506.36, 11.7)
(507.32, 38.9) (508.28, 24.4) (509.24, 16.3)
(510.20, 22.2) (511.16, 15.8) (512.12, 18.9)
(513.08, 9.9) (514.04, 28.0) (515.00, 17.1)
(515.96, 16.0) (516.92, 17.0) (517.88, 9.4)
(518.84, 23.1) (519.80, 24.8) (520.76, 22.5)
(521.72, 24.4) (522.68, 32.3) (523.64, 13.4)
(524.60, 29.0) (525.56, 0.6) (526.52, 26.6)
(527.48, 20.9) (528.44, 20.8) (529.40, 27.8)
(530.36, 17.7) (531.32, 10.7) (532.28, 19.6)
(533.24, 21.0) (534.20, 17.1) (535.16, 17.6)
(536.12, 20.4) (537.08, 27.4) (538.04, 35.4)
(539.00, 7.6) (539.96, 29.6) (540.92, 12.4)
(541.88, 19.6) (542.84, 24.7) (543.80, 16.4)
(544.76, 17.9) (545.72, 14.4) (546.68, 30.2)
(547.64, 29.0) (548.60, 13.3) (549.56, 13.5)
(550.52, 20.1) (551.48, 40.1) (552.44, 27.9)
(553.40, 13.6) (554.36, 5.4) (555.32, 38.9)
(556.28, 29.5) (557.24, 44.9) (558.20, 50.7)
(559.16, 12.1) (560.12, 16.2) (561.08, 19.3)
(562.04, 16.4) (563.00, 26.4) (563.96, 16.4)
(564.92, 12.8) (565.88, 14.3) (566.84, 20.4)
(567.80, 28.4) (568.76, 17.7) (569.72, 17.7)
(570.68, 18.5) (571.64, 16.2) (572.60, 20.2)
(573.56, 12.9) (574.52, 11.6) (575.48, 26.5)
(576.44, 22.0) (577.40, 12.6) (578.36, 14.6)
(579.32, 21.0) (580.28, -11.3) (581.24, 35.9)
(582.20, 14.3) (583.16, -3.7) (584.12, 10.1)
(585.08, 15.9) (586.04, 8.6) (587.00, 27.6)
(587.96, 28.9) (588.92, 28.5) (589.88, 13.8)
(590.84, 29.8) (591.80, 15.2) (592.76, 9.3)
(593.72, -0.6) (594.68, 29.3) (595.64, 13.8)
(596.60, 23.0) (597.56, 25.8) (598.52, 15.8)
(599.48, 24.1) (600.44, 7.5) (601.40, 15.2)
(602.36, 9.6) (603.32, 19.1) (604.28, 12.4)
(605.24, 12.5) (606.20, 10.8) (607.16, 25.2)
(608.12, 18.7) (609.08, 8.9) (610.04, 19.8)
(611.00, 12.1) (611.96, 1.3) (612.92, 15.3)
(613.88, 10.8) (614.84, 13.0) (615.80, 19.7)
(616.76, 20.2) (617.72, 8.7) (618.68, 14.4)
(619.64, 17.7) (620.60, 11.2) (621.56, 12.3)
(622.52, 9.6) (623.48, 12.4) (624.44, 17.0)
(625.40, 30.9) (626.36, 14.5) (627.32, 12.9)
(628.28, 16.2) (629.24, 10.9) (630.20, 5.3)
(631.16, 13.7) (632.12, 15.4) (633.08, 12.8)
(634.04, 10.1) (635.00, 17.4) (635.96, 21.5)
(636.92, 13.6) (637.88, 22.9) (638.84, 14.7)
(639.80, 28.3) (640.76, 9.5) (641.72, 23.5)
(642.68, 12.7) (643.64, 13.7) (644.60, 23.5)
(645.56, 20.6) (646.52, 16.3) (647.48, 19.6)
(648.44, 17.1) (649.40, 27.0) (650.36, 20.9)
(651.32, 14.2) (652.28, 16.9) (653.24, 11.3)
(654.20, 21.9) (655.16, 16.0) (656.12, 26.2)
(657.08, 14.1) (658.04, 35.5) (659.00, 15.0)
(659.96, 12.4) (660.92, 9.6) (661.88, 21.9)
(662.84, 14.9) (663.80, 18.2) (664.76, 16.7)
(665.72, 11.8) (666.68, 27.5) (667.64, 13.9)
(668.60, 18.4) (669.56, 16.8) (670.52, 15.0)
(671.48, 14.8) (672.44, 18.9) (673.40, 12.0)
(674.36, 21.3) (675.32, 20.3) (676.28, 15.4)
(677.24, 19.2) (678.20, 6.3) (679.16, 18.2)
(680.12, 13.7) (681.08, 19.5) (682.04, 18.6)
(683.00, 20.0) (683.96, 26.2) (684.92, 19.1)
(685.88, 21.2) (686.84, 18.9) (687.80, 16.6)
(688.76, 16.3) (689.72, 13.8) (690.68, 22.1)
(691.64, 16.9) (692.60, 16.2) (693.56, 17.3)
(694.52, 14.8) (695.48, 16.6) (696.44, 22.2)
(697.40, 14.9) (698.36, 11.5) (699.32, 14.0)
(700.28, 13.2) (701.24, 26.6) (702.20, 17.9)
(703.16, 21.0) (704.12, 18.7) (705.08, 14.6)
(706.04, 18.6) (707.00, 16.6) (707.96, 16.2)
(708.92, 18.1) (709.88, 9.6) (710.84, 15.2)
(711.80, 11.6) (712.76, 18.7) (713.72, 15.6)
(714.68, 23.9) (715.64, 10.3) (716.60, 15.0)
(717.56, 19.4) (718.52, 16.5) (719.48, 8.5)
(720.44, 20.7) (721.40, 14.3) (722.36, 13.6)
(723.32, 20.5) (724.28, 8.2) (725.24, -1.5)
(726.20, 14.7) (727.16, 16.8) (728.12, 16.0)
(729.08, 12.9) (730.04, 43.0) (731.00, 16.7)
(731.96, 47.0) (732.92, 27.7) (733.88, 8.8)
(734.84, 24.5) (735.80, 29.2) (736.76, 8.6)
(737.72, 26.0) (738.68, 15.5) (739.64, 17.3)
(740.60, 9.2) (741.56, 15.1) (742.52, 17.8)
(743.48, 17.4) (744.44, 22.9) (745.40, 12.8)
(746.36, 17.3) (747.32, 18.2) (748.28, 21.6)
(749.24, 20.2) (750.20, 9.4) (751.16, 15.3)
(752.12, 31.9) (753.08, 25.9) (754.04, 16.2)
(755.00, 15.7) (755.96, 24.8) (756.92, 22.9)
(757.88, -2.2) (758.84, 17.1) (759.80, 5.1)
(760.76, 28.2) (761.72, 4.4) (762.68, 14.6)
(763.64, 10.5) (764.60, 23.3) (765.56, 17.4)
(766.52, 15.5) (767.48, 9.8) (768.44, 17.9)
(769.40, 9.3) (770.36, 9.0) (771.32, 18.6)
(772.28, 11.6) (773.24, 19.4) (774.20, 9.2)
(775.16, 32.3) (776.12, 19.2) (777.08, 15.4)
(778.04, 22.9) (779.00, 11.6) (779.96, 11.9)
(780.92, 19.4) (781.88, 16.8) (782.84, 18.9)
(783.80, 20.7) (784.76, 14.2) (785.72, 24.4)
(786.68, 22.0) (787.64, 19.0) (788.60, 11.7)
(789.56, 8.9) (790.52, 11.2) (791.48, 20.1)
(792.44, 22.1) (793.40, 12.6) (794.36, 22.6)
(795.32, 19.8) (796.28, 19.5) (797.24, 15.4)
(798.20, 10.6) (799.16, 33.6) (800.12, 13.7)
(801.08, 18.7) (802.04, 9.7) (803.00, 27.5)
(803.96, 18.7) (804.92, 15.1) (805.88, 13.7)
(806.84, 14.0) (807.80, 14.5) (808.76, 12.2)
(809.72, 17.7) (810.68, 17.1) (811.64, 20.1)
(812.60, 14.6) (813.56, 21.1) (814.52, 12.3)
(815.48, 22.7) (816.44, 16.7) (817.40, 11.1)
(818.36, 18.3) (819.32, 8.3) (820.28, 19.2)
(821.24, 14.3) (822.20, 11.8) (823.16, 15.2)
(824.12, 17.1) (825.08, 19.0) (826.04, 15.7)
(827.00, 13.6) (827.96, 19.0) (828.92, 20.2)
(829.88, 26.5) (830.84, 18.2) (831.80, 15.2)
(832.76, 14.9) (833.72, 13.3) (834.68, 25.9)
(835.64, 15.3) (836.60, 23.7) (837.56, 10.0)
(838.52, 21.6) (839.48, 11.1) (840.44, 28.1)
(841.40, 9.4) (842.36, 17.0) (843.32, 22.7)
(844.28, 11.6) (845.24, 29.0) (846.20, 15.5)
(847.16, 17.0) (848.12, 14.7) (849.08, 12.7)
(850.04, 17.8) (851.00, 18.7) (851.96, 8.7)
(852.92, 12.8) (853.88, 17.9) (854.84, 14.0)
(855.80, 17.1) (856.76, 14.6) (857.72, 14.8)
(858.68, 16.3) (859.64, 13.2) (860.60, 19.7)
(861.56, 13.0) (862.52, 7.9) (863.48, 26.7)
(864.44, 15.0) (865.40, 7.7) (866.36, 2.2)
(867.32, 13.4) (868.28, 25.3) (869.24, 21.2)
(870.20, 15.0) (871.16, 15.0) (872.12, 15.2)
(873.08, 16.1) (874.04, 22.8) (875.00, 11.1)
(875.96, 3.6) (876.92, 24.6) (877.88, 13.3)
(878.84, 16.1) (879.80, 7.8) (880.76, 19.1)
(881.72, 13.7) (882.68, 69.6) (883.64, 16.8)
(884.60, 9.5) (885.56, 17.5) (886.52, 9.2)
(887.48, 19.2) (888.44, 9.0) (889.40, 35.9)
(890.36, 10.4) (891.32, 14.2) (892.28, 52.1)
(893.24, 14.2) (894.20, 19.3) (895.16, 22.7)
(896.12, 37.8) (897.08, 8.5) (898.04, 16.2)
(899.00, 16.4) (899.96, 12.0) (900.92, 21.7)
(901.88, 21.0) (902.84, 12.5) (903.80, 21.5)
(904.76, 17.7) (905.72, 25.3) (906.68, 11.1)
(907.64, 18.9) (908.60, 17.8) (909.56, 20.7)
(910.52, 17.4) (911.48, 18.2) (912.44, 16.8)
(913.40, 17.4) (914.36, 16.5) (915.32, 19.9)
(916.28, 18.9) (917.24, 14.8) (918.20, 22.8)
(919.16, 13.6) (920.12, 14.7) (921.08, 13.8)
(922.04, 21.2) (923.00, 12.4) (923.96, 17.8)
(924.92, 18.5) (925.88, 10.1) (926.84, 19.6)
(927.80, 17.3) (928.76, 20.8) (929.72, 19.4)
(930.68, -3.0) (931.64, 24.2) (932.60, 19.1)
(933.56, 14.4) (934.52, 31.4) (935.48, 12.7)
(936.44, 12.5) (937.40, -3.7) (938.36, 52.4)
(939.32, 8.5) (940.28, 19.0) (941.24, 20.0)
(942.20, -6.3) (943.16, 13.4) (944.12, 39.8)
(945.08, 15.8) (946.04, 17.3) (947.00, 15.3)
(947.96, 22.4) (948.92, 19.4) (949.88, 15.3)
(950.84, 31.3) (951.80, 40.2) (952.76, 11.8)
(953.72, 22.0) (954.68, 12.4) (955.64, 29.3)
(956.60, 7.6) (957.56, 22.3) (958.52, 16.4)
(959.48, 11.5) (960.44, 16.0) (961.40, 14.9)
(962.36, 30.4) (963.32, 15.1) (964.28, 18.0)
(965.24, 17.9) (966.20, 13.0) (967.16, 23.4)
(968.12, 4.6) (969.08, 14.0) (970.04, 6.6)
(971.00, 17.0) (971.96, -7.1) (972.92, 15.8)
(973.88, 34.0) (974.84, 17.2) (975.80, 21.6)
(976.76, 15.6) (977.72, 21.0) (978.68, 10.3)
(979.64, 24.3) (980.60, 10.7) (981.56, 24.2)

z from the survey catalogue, 0.112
